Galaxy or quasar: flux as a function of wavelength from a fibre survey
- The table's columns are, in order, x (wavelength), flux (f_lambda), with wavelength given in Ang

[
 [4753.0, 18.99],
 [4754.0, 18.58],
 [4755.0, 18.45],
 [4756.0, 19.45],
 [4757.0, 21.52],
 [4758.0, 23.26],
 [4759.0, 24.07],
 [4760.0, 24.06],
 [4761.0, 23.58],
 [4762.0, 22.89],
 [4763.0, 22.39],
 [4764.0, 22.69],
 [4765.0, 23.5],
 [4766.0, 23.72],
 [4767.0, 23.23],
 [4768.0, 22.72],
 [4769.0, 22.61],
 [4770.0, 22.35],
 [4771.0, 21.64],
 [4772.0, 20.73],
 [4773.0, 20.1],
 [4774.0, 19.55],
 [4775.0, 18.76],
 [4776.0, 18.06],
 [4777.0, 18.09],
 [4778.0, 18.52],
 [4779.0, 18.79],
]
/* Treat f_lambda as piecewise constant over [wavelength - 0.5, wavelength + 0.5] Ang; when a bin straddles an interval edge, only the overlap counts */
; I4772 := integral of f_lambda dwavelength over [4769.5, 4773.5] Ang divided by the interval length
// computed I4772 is 21.2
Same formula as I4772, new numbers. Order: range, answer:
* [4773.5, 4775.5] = 19.2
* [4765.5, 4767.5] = 23.5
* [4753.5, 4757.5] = 19.5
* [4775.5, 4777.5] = 18.1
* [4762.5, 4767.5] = 23.1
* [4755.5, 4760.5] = 22.5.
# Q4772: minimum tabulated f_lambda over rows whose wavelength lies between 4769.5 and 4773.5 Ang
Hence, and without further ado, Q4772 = 20.1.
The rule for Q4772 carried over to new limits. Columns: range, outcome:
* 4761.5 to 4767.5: 22.39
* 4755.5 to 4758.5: 19.45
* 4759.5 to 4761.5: 23.58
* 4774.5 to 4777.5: 18.06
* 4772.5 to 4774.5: 19.55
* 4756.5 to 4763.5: 21.52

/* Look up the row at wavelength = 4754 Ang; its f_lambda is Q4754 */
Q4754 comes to 18.58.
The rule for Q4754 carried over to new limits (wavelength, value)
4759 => 24.07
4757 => 21.52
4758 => 23.26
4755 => 18.45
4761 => 23.58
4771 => 21.64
